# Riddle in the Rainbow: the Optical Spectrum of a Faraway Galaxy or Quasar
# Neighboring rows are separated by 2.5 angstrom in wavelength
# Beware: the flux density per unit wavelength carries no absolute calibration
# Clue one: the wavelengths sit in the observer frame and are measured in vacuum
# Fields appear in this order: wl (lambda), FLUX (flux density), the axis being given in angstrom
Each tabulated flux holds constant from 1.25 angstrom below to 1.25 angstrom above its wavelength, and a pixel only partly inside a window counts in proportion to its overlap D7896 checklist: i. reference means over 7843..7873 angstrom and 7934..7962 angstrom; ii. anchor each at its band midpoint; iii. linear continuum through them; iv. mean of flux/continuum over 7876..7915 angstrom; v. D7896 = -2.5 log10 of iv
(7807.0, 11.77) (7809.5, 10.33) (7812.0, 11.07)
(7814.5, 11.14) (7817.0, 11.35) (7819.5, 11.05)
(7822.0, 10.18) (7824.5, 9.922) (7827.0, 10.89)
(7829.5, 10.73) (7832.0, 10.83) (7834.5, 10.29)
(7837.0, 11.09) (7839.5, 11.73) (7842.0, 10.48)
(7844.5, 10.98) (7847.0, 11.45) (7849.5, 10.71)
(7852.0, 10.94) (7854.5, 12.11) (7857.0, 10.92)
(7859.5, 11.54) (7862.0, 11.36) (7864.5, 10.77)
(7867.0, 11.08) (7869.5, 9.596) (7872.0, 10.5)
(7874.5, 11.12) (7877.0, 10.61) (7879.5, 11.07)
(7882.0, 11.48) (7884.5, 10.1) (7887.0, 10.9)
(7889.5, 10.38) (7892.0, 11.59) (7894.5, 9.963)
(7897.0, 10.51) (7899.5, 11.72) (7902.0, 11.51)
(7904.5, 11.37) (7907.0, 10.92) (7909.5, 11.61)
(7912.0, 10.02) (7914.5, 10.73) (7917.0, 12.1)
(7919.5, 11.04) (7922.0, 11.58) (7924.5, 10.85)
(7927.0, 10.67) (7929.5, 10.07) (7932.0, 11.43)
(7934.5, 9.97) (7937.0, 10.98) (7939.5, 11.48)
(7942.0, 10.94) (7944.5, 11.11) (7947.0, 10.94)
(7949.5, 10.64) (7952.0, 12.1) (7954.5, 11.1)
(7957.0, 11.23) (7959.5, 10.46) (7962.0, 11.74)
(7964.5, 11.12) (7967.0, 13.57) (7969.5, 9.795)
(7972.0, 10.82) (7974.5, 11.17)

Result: 0.01 mag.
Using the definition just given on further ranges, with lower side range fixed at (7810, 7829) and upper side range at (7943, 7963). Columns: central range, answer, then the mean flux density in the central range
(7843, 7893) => 0.00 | 11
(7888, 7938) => 0.01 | 11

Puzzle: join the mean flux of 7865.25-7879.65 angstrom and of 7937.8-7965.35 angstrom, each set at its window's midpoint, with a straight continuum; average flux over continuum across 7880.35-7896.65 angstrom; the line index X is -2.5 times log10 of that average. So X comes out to 0.00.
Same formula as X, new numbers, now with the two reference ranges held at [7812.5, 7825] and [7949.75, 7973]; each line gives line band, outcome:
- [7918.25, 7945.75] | 0.03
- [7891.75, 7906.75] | 0.00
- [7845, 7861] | -0.03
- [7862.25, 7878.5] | 0.03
